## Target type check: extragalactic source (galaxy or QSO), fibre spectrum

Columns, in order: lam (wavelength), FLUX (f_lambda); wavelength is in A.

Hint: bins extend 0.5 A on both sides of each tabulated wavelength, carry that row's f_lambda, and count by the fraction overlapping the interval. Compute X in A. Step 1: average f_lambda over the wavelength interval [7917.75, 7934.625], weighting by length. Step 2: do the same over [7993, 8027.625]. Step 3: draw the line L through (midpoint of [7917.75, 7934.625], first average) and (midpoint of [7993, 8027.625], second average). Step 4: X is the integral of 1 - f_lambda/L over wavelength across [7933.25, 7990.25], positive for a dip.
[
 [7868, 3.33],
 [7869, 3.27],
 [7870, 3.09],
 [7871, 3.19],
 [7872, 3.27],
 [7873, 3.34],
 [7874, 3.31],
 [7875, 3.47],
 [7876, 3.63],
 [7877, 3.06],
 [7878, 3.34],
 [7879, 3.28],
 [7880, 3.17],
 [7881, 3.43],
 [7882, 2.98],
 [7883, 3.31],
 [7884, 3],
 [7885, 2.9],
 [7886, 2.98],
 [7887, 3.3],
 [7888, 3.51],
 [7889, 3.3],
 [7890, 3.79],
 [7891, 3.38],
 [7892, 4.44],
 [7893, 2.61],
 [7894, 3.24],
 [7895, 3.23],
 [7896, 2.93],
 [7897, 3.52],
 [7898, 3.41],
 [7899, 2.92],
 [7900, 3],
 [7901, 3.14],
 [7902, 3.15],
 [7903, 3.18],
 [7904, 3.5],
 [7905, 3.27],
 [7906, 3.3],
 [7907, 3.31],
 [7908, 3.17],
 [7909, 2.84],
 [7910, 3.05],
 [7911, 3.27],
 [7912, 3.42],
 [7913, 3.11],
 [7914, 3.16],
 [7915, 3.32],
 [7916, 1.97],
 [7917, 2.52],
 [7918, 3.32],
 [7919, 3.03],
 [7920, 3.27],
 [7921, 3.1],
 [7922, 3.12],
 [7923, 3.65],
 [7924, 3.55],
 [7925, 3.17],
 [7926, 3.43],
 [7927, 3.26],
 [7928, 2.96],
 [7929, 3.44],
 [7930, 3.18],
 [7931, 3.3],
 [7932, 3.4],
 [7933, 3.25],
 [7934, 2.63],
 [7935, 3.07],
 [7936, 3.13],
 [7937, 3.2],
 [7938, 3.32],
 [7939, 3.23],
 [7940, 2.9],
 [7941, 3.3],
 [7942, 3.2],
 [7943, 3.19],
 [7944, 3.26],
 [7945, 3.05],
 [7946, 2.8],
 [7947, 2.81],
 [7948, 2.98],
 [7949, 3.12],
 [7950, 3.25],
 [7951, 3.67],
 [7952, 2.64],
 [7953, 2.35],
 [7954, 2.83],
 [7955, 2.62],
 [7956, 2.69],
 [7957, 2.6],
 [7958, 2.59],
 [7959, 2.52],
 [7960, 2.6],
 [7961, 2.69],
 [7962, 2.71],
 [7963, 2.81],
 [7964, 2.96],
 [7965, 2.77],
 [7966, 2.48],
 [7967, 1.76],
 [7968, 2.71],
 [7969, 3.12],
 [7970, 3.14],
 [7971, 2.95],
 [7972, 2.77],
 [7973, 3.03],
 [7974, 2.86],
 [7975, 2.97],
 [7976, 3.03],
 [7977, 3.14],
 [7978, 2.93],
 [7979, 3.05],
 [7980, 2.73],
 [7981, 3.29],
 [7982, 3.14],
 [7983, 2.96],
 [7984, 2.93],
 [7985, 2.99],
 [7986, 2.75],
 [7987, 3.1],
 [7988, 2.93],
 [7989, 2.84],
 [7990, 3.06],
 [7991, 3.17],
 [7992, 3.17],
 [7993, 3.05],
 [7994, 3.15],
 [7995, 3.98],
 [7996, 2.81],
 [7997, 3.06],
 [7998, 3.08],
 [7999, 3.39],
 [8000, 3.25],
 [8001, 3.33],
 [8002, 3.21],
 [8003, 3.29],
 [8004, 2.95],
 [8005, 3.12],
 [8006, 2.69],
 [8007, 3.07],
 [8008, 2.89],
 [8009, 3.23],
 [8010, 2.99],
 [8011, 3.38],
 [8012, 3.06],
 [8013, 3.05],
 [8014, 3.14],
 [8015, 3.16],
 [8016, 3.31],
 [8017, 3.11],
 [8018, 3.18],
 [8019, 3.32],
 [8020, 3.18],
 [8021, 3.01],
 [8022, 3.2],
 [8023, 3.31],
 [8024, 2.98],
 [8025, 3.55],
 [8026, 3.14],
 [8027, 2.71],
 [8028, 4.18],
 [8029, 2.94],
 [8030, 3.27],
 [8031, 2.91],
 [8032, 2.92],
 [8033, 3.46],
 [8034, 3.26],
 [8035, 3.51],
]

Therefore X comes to 5.1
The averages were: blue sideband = 3.24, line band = 2.92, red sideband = 3.16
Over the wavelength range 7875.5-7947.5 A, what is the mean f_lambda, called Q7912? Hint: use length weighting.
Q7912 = 3.19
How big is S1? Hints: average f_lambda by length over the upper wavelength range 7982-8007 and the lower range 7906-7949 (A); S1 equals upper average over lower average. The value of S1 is 1.0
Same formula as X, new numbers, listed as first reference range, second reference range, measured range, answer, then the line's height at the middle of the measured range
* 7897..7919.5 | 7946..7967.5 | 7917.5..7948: -2.66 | 2.92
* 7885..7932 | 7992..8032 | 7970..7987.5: 1.10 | 3.18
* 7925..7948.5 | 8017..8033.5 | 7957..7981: 2.75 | 3.16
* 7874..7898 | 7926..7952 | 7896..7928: 0.58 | 3.23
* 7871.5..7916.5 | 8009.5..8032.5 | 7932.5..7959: 1.87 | 3.21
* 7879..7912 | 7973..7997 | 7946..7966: 2.03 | 3.11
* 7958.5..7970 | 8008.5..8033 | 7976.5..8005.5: -1.85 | 2.91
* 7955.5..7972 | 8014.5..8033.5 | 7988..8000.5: -0.87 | 2.95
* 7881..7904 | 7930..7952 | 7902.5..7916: 0.13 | 3.21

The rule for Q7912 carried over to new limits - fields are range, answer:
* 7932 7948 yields 3.1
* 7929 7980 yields 2.93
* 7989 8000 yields 3.18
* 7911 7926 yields 3.14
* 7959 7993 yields 2.89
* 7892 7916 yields 3.18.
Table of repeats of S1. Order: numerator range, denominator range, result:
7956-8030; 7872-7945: 0.94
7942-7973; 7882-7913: 0.87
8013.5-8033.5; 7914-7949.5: 1.02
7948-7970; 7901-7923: 0.88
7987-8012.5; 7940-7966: 1.09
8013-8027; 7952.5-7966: 1.19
